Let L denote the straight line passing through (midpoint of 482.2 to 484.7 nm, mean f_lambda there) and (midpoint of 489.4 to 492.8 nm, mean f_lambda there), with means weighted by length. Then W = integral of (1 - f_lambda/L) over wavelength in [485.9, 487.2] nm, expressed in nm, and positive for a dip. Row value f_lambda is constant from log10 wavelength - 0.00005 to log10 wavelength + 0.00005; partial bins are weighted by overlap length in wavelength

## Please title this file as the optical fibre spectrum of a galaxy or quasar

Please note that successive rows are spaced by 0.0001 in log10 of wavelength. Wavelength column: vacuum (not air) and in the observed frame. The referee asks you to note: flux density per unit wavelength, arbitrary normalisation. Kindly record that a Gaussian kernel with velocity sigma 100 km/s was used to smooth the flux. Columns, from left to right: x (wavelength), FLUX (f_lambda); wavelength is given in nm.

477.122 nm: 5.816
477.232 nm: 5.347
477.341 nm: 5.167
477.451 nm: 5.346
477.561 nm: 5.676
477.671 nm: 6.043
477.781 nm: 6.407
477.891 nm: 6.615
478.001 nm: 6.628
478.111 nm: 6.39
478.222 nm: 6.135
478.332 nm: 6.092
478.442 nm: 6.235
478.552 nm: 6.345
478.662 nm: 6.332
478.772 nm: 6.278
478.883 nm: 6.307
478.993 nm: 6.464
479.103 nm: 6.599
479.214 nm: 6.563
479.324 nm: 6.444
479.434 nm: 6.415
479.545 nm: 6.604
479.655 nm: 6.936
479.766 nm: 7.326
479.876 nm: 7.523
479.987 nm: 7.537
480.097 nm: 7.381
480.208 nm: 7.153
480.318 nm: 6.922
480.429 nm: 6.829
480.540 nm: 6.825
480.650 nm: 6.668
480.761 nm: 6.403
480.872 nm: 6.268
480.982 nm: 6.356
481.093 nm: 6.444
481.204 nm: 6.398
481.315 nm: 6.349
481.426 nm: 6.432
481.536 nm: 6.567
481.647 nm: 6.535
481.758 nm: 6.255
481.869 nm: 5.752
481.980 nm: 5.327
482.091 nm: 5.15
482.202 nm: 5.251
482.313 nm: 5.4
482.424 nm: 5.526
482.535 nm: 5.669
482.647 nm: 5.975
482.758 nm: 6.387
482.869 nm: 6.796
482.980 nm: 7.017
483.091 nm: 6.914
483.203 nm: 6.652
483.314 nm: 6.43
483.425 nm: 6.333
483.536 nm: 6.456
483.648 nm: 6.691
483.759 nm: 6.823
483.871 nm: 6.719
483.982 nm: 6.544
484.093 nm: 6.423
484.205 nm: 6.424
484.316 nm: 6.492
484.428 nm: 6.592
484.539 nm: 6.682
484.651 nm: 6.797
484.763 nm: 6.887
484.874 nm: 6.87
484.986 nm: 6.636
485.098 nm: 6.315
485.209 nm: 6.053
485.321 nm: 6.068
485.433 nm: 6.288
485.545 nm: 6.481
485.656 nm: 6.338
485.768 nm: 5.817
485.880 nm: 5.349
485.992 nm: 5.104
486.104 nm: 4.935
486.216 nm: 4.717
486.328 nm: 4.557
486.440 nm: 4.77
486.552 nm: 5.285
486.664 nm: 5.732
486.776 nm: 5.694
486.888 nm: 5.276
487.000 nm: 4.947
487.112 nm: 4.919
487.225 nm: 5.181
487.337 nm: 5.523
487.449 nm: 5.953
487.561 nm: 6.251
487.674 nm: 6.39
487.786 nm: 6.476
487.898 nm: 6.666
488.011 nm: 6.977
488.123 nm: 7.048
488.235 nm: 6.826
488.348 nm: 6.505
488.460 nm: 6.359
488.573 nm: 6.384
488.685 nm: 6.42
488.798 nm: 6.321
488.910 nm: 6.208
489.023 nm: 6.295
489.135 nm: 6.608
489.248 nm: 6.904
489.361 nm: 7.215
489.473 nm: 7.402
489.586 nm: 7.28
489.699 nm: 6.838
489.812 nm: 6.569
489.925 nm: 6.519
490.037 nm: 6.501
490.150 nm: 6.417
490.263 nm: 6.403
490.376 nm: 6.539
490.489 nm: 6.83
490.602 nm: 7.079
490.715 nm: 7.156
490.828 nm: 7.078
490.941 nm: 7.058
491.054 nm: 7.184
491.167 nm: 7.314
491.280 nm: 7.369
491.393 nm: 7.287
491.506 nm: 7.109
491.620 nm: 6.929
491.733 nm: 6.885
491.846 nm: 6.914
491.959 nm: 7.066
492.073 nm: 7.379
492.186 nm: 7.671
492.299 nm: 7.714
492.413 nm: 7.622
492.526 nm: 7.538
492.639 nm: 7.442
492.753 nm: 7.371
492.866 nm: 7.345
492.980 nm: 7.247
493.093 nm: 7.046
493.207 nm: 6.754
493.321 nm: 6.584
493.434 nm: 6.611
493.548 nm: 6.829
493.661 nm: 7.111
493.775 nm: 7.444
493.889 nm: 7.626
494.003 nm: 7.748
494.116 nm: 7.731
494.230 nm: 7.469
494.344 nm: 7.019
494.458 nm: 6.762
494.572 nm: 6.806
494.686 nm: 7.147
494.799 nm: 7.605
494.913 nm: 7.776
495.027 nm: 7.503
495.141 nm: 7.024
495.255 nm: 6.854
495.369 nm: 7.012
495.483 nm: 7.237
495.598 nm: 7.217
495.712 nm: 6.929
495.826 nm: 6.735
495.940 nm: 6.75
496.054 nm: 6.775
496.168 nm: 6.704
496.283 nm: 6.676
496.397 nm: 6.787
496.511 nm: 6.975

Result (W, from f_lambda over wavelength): 0.31 nm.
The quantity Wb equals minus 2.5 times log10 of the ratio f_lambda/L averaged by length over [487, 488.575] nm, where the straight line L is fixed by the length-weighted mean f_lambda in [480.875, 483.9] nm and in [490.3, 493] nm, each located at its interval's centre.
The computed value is 0.103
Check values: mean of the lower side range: 6.24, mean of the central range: 6.19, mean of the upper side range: 7.21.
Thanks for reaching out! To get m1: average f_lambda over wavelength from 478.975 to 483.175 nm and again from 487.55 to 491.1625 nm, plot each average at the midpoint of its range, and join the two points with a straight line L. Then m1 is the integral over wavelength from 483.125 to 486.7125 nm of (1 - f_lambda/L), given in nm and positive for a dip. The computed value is 0.240 nm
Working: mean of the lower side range 6.46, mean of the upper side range 6.72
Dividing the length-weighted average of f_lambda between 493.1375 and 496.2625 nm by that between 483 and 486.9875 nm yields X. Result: 1.2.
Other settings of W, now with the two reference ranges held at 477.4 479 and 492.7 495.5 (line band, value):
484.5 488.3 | 0.442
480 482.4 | 0.024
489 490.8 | 0.034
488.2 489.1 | 0.058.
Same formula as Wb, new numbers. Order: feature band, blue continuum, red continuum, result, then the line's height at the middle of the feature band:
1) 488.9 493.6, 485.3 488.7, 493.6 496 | -0.07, 6.59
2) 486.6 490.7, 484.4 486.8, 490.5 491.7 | 0.04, 6.59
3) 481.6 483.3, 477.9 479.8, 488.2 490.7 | 0.08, 6.53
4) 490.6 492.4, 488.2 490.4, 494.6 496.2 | -0.06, 6.79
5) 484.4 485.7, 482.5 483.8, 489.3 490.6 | 0.02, 6.59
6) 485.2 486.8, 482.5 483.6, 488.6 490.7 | 0.19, 6.57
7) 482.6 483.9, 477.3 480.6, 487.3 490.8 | -0.01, 6.56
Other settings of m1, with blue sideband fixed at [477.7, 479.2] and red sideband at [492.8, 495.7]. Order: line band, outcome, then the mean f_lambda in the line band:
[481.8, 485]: 0.14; 6.33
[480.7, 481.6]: 0.01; 6.41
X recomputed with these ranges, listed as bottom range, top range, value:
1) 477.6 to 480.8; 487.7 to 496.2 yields 1.06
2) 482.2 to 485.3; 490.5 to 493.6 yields 1.11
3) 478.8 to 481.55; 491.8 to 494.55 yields 1.08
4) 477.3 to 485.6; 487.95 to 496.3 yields 1.09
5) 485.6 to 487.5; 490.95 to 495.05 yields 1.37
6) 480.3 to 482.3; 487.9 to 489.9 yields 1.08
